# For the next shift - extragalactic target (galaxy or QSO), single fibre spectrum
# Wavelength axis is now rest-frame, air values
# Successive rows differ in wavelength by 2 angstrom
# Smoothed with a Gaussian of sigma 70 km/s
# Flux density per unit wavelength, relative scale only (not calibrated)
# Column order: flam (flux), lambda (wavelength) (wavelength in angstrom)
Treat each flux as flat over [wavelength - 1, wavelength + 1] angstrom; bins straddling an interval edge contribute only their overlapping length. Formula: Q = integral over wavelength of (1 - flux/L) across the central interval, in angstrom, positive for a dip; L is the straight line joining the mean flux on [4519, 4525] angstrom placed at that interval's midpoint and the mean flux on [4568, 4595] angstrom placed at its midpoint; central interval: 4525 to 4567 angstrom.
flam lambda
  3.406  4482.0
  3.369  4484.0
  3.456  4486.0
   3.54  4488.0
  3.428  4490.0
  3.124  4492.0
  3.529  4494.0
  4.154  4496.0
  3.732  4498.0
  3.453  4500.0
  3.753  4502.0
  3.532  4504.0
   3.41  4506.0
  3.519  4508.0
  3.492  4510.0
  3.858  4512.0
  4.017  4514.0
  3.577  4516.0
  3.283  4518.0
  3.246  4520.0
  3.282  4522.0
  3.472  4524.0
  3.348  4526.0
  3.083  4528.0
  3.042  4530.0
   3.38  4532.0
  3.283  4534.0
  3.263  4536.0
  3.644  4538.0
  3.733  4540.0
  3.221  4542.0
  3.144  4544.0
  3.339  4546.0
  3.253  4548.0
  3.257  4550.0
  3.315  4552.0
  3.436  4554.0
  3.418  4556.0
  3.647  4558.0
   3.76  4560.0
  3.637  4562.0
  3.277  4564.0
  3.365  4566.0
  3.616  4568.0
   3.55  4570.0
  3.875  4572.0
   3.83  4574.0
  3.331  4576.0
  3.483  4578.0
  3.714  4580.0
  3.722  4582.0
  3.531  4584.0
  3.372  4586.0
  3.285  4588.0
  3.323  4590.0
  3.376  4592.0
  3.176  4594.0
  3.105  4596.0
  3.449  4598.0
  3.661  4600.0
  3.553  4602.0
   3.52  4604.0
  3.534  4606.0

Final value 0.39 angstrom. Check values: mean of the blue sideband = 3.33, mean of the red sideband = 3.51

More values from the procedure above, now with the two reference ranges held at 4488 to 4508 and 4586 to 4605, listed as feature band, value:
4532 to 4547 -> 0.5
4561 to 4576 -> -0.6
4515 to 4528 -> 0.6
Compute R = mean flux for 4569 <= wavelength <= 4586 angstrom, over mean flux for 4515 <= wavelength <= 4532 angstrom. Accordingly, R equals 1.1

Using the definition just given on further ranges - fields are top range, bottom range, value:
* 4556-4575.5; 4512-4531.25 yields 1.06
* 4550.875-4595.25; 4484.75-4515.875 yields 0.97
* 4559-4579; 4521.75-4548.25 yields 1.07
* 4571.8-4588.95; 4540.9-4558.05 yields 1.07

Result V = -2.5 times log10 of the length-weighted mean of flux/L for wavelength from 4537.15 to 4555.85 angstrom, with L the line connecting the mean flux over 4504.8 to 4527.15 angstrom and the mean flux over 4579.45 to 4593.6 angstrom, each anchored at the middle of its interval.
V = 0.03 mag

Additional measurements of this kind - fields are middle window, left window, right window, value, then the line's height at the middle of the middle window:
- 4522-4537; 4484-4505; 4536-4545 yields 0.06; 3.45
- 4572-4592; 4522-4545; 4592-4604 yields -0.04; 3.38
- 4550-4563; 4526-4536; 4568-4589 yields -0.03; 3.41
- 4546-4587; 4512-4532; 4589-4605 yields -0.04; 3.4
